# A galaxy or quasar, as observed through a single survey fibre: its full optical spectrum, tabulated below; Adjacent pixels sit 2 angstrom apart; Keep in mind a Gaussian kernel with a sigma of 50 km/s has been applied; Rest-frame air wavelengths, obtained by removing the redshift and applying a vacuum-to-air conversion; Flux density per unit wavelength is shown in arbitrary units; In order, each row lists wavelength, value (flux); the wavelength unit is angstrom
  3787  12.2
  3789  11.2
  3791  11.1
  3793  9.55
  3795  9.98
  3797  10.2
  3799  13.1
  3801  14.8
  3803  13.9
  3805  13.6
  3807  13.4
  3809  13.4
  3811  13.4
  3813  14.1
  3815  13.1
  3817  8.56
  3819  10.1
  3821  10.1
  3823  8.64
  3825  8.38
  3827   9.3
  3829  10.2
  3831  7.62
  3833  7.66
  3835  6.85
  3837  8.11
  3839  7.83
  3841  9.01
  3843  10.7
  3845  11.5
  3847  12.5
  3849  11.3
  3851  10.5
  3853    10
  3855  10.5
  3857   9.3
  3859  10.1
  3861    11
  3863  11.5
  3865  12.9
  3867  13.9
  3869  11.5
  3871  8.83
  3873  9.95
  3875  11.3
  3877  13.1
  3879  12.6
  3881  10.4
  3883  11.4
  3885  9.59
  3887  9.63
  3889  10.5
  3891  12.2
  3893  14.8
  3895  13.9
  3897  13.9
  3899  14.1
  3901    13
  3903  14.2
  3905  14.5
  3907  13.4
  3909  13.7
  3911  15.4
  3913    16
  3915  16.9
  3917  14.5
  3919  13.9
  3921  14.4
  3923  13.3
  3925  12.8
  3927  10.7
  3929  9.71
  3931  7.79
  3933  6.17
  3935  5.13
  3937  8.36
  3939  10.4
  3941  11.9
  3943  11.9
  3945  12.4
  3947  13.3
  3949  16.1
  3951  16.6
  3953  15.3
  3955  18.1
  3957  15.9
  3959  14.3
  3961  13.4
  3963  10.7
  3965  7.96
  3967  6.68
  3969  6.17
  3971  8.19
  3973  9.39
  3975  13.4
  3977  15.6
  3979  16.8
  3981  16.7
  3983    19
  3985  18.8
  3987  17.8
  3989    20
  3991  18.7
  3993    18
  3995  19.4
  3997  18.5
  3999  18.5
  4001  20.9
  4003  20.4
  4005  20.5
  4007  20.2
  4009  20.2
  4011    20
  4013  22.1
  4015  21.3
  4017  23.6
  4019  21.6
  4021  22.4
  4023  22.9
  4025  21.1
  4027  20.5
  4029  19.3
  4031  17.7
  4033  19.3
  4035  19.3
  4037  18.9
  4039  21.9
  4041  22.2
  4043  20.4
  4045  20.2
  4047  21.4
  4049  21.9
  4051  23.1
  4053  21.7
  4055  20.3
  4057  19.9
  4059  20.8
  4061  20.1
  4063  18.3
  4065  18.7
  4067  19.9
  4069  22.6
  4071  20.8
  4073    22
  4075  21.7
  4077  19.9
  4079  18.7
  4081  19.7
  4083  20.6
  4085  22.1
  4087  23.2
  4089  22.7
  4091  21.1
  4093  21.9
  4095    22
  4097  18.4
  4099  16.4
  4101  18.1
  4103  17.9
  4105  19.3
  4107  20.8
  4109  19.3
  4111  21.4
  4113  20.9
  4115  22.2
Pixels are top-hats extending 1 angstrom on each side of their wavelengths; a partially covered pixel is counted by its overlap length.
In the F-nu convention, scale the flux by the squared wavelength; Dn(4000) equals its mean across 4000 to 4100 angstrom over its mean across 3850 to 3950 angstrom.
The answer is 1.9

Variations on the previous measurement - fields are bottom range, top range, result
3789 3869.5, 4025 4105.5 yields 2.12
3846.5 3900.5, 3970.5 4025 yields 1.74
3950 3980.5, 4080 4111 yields 1.71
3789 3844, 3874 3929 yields 1.29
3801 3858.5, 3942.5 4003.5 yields 1.54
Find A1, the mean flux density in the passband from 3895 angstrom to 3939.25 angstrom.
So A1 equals 12.4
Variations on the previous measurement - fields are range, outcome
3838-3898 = 11.2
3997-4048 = 20.6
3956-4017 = 16.4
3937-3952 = 12.9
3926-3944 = 9.12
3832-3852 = 9.6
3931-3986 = 12.5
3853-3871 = 11.1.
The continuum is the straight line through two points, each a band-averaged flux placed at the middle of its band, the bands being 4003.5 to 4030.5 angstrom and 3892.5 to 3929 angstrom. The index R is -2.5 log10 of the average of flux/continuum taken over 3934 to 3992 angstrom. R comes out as 0.294 mag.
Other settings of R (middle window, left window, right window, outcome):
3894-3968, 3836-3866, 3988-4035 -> 0.19 mag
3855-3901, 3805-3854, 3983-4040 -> 0.11 mag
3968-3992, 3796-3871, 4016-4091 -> 0.17 mag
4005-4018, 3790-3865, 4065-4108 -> -0.20 mag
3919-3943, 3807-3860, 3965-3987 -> 0.18 mag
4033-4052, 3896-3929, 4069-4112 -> -0.12 mag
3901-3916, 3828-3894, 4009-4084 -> -0.12 mag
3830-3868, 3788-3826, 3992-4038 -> 0.30 mag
